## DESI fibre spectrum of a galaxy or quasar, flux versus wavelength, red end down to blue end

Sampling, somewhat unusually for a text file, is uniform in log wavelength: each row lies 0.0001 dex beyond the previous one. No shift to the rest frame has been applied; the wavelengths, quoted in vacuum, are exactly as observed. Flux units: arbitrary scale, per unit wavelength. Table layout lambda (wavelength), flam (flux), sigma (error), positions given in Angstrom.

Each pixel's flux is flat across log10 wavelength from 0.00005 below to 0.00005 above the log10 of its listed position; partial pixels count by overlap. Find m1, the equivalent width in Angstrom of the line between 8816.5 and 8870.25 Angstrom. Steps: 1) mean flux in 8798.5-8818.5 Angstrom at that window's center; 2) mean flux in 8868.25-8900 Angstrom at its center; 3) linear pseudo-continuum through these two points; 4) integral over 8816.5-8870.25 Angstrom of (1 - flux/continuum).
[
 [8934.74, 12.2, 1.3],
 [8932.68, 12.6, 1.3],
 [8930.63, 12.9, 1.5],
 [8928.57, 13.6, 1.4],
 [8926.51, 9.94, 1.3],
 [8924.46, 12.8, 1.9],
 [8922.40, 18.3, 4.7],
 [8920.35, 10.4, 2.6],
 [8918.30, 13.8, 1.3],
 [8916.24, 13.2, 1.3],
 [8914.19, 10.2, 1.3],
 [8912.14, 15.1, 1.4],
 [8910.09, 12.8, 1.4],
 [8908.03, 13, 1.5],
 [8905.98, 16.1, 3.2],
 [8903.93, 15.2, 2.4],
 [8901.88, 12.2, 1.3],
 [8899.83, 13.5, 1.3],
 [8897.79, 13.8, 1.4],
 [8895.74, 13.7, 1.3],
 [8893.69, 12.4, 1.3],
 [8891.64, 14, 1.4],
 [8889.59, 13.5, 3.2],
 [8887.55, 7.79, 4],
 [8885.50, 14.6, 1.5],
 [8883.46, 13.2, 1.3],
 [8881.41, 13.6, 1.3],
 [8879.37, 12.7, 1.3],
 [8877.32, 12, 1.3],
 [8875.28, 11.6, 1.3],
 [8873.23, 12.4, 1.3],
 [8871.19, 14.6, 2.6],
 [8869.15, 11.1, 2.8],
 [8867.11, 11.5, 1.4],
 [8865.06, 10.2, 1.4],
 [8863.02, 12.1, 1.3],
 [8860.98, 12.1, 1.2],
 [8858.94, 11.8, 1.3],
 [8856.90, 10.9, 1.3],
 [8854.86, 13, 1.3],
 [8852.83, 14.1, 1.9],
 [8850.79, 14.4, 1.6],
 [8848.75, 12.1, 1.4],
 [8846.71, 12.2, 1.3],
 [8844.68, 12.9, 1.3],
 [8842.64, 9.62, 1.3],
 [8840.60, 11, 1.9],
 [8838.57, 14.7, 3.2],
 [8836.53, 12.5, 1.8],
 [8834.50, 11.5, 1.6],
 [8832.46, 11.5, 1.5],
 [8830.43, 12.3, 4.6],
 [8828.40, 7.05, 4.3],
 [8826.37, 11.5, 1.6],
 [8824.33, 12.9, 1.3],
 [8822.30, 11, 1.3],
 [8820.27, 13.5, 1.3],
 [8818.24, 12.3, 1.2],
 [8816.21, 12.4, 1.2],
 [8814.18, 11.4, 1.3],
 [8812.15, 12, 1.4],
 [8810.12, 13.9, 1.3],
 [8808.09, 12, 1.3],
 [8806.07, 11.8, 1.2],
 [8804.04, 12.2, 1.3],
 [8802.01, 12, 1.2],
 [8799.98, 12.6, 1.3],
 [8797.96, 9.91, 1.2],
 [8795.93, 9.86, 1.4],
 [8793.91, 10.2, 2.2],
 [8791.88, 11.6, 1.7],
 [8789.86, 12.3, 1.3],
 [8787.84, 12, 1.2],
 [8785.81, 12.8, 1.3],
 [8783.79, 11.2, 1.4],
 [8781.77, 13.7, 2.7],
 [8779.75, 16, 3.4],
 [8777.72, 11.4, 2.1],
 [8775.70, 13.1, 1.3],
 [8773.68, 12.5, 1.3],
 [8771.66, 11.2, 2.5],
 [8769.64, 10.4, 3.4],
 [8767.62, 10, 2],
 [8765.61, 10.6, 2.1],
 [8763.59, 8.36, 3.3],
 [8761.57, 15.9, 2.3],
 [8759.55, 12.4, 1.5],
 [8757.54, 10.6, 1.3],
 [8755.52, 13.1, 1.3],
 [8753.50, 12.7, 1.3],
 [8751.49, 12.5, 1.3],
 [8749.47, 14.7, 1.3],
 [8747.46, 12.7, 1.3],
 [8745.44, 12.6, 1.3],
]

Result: 2.3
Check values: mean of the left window 12.2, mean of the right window 12.8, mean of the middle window 11.9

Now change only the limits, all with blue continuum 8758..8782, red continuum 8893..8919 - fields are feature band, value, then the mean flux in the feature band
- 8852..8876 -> 1.70 Angstrom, 12.1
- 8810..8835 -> 1.73 Angstrom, 11.7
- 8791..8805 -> 1.31 Angstrom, 11.2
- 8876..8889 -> 0.87 Angstrom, 12.3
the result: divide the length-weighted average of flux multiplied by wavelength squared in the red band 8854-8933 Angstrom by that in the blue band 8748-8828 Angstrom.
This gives 1.09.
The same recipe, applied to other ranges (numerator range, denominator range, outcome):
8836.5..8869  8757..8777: 1.07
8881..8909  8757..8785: 1.14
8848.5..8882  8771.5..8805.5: 1.04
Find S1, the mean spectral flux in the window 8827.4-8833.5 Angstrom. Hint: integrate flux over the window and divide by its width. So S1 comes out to 10.3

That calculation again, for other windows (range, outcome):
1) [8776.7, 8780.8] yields 13.7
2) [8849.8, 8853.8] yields 14.2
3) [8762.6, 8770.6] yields 9.85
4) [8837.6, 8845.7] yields 12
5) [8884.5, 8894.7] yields 12.5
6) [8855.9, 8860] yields 11.4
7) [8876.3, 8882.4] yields 12.8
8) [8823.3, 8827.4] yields 12.2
